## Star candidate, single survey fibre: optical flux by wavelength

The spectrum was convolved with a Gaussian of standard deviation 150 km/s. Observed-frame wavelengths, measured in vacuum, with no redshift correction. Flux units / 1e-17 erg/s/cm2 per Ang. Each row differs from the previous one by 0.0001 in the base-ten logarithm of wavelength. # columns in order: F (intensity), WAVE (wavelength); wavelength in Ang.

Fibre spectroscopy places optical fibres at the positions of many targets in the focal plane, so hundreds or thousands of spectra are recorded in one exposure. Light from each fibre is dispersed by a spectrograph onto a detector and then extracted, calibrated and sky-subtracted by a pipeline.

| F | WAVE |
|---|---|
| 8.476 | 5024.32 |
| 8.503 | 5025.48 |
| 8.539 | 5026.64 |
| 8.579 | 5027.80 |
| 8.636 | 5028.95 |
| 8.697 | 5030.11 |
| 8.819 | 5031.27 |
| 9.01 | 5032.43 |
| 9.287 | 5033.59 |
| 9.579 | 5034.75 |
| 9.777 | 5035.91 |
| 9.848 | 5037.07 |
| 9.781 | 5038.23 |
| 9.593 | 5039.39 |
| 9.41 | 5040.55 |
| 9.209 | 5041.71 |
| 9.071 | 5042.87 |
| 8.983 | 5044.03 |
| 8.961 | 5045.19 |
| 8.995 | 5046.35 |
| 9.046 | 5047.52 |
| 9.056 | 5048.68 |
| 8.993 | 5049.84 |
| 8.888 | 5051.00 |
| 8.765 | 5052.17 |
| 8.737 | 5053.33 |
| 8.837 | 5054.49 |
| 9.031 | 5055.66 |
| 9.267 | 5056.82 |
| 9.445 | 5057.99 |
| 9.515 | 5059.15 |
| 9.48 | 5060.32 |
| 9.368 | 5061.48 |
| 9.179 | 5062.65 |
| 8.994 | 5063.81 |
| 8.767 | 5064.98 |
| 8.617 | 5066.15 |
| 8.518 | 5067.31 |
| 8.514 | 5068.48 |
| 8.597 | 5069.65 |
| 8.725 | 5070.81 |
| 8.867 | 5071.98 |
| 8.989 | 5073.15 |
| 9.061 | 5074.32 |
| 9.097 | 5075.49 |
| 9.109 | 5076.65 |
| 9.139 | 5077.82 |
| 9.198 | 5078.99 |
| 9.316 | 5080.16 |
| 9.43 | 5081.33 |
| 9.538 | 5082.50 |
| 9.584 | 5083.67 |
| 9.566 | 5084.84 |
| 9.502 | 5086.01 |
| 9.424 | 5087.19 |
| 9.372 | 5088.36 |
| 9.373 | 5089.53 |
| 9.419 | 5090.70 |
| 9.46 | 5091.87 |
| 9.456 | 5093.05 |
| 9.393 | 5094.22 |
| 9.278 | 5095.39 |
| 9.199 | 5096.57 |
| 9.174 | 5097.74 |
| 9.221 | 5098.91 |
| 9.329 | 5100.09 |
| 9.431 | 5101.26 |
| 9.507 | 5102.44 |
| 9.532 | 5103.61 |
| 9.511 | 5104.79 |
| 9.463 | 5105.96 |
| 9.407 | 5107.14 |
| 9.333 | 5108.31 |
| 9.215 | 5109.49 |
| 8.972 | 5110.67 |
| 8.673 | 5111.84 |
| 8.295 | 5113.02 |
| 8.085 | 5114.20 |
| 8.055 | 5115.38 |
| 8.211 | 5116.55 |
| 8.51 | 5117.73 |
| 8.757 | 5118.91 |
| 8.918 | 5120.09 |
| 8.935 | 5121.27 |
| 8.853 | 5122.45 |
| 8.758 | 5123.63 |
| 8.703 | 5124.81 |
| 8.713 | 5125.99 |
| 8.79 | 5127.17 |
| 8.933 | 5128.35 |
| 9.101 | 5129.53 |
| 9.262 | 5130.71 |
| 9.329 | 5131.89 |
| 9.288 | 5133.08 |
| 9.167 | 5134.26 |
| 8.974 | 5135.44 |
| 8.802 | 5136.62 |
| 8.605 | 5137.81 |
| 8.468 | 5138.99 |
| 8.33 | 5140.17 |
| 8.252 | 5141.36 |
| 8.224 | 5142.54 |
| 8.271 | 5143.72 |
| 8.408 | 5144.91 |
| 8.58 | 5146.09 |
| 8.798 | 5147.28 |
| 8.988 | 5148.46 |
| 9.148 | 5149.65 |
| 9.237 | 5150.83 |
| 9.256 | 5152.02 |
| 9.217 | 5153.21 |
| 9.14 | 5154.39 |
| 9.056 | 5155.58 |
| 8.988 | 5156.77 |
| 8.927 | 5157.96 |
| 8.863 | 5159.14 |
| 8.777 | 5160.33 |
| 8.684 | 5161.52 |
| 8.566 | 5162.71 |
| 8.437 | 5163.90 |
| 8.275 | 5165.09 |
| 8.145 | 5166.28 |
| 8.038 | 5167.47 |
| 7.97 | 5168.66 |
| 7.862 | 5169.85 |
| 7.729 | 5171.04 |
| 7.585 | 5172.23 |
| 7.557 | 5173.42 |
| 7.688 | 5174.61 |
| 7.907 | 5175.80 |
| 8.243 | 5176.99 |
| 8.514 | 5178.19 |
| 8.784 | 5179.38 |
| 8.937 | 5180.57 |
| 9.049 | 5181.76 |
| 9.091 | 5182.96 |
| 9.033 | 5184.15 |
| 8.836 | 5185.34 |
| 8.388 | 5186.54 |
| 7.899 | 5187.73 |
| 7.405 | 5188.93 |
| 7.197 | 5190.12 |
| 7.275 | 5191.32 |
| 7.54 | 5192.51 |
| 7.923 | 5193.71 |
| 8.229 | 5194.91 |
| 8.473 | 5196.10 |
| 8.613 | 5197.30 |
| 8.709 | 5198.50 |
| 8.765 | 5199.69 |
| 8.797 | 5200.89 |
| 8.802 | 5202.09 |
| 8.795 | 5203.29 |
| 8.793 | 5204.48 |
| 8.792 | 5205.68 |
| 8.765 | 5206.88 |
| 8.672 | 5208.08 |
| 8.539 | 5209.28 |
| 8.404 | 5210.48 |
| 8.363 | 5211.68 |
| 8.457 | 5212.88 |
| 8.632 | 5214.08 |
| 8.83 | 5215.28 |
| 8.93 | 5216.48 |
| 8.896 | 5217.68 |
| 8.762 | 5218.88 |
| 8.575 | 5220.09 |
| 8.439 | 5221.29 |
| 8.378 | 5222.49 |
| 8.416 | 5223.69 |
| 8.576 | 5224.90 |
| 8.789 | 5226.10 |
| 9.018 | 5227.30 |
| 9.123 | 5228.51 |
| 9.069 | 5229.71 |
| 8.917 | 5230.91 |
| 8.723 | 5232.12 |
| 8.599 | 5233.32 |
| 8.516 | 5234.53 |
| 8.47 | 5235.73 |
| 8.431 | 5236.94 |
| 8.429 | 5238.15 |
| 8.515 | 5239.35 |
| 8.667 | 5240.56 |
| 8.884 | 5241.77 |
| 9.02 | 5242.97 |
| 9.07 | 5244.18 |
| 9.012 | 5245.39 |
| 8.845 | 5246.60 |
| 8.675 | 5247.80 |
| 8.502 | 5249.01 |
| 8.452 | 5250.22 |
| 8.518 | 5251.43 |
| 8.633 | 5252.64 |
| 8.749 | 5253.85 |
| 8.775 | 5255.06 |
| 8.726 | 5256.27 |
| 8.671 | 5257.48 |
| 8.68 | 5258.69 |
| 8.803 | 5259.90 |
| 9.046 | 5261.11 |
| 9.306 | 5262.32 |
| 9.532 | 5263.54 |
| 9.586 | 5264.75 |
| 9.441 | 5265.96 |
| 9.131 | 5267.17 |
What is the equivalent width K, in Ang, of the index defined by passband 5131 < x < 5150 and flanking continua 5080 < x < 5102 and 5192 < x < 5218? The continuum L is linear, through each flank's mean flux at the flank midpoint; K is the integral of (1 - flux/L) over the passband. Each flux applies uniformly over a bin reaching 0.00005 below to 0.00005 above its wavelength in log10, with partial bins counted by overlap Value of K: 0.65 Ang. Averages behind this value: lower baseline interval 9.39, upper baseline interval 8.58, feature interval 8.73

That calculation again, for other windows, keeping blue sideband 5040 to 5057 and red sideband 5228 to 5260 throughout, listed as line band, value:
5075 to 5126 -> -1.1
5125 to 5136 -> -0.2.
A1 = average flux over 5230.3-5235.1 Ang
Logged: 8.69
